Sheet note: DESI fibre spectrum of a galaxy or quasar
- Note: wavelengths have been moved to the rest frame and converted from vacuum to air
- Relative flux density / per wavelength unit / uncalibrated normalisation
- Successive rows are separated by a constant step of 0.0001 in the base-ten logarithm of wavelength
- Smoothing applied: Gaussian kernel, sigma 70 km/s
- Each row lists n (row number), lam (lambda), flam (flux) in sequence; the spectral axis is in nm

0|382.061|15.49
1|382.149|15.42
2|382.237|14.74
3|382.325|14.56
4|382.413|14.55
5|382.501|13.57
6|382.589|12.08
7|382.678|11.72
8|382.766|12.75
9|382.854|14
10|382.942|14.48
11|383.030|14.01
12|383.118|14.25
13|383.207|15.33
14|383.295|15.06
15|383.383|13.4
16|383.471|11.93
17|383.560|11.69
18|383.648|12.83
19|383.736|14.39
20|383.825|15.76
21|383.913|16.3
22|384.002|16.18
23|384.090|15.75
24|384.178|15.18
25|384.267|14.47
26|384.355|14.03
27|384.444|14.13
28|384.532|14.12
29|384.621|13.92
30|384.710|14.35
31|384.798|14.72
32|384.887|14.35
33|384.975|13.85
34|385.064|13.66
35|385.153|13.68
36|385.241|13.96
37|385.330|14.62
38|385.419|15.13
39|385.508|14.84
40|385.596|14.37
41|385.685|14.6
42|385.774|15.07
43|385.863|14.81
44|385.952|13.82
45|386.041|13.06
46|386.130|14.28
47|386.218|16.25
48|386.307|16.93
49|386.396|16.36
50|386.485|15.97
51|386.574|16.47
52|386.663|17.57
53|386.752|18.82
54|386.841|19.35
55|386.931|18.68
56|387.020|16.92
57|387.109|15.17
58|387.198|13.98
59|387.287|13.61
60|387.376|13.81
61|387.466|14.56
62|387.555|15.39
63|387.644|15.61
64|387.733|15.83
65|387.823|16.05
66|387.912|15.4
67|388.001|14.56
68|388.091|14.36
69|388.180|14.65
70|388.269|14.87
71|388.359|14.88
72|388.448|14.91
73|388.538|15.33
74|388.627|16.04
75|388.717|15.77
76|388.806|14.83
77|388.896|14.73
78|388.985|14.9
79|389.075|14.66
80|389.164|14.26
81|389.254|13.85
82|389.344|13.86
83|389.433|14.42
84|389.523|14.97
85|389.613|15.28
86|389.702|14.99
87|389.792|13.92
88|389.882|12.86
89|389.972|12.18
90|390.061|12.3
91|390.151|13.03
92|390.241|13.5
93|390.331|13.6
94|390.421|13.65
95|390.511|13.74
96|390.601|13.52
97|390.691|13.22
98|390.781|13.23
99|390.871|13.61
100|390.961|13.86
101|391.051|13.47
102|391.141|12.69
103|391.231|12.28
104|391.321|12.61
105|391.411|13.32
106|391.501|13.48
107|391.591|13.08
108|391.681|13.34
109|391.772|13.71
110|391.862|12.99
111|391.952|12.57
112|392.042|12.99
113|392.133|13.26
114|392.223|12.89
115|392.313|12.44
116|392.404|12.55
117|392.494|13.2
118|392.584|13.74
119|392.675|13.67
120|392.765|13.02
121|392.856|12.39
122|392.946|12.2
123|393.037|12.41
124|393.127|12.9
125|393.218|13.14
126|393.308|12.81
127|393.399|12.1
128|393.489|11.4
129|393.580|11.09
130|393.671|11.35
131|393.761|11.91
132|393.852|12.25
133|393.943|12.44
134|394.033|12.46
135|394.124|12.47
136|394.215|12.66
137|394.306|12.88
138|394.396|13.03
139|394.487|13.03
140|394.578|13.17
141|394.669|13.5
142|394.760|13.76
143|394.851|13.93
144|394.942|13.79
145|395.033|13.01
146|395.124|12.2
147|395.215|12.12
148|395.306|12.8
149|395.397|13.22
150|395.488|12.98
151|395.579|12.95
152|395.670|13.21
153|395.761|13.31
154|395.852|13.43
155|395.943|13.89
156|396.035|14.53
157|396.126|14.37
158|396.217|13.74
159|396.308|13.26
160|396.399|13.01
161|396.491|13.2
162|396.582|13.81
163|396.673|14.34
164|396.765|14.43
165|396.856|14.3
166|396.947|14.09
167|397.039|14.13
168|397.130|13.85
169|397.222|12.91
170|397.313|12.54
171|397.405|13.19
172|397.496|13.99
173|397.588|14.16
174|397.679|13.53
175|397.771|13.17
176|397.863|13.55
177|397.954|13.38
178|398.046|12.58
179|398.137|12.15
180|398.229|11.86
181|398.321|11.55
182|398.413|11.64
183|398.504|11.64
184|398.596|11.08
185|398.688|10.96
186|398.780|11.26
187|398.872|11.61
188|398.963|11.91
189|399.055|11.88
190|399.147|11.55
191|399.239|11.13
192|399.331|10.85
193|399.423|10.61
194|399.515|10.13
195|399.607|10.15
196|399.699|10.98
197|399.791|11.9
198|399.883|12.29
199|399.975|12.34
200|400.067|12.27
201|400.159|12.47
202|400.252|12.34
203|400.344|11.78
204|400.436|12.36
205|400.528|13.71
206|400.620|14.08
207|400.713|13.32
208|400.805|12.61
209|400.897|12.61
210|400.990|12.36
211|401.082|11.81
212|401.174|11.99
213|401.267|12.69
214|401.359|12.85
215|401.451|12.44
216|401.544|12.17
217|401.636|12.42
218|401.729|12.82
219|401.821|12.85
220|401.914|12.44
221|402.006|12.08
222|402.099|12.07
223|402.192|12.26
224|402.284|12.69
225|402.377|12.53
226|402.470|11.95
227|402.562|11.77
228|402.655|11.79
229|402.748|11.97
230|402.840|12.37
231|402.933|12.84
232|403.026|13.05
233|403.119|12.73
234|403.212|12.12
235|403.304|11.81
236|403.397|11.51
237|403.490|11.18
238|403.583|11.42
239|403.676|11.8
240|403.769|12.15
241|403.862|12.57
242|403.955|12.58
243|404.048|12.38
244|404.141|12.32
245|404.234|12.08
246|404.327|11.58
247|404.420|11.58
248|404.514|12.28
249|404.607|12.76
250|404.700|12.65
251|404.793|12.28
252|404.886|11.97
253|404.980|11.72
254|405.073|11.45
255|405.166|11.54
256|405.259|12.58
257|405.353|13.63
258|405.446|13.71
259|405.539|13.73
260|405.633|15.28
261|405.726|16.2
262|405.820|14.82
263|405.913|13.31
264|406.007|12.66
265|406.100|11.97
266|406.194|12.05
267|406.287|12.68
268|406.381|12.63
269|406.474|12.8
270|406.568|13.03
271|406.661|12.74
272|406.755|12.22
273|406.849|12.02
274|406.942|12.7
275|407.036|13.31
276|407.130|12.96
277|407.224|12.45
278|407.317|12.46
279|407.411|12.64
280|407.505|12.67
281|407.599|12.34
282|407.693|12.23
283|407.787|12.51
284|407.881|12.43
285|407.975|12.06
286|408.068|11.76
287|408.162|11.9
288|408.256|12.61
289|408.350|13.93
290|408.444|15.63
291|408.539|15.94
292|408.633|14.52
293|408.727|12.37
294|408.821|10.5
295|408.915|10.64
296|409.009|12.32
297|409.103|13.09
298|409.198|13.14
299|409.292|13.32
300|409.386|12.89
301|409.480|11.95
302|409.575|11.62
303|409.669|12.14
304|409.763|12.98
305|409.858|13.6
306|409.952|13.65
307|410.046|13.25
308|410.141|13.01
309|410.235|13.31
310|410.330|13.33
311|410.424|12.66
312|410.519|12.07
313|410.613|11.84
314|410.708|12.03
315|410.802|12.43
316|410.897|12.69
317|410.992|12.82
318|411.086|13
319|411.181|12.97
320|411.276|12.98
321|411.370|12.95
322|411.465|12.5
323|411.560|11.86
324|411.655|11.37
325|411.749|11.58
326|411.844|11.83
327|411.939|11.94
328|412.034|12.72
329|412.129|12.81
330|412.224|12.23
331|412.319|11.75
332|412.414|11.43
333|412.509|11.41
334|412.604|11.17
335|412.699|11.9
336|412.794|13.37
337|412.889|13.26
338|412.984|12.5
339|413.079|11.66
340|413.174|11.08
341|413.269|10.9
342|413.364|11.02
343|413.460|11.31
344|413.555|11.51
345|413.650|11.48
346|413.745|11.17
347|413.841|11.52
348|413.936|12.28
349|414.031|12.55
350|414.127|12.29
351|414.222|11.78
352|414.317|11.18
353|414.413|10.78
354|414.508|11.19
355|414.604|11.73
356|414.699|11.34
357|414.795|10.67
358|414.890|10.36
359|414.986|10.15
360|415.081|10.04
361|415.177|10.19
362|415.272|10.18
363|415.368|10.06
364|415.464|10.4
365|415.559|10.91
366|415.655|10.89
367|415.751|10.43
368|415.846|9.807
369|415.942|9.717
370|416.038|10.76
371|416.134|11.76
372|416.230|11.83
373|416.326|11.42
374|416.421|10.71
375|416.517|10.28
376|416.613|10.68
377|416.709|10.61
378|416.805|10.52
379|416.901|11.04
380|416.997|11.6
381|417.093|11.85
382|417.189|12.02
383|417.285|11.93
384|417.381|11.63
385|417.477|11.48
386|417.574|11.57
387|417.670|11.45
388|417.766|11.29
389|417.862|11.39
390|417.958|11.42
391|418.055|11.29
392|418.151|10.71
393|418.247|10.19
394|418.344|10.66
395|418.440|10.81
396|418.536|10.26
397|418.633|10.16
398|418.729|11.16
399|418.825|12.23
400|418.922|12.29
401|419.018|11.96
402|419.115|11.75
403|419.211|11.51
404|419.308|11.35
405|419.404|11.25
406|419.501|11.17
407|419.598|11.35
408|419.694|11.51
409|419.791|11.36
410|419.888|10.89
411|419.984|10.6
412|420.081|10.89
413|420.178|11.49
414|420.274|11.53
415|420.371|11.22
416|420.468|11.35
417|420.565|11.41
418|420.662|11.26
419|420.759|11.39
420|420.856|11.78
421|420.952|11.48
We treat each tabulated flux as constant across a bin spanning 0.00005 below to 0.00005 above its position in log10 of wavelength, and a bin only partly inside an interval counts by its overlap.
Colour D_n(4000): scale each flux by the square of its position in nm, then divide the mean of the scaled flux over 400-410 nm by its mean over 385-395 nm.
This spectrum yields 0.97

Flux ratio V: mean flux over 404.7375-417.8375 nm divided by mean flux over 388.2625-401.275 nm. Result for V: 0.9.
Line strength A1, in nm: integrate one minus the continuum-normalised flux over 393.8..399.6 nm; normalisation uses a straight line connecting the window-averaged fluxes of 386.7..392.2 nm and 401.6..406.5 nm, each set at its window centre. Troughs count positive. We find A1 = 0.27 nm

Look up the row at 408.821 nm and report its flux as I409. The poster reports 10.5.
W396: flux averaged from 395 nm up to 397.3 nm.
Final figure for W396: 13.5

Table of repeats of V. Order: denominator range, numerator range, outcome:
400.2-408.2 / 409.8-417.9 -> 0.93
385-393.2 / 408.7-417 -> 0.82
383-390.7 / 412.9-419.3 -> 0.76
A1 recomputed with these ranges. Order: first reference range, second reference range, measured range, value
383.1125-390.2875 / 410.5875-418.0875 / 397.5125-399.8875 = 0.271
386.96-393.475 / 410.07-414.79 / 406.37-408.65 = -0.081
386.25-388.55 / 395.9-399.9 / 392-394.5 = 0.254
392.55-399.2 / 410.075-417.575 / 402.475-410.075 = -0.312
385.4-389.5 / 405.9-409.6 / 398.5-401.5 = 0.378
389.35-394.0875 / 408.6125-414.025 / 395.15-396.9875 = -0.095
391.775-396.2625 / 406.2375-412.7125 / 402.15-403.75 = 0.077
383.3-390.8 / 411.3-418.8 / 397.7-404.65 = 0.463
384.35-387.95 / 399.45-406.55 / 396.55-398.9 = 0.067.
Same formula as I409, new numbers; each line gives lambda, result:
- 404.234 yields 12.08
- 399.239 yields 11.13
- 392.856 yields 12.39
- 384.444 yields 14.13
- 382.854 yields 14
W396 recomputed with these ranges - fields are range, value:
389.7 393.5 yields 13.1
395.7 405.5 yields 12.5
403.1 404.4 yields 12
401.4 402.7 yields 12.3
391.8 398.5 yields 13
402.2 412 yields 12.6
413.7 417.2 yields 11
